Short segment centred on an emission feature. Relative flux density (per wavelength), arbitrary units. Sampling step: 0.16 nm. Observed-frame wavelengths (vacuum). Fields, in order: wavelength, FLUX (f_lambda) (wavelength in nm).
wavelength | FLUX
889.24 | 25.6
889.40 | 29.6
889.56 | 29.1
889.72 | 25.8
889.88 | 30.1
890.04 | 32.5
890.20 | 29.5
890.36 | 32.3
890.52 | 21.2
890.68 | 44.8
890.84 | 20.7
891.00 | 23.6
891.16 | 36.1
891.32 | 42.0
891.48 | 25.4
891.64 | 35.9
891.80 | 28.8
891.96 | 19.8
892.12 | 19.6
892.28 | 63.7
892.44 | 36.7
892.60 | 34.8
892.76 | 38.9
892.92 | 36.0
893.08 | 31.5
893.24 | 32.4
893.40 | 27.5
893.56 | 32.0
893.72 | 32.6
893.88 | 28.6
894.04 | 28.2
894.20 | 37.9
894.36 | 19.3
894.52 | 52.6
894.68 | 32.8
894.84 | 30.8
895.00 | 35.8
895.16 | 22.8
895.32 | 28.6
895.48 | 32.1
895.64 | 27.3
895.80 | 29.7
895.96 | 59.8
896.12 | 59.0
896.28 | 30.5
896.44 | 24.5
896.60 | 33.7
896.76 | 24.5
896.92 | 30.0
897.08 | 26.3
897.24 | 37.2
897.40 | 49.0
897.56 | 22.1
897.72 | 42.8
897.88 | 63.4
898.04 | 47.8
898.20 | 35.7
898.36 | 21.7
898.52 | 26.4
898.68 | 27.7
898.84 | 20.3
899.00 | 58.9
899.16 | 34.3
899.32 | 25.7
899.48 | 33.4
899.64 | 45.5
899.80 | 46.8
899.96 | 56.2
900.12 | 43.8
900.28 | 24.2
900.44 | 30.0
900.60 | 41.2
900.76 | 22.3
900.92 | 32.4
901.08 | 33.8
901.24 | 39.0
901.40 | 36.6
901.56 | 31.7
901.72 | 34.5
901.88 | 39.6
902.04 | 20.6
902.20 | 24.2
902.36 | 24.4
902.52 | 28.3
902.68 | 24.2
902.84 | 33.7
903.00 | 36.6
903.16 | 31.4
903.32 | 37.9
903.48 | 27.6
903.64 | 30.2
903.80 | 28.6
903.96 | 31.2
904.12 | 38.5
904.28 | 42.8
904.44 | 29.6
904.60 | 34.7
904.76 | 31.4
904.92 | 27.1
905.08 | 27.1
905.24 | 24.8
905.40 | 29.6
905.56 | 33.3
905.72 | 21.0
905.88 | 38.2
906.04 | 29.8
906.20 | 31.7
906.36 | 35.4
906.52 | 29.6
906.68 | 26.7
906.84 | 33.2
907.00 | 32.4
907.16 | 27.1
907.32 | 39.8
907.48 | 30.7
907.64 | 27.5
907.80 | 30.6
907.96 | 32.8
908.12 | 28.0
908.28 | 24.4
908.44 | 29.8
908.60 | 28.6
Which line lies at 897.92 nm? [S II] 6716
